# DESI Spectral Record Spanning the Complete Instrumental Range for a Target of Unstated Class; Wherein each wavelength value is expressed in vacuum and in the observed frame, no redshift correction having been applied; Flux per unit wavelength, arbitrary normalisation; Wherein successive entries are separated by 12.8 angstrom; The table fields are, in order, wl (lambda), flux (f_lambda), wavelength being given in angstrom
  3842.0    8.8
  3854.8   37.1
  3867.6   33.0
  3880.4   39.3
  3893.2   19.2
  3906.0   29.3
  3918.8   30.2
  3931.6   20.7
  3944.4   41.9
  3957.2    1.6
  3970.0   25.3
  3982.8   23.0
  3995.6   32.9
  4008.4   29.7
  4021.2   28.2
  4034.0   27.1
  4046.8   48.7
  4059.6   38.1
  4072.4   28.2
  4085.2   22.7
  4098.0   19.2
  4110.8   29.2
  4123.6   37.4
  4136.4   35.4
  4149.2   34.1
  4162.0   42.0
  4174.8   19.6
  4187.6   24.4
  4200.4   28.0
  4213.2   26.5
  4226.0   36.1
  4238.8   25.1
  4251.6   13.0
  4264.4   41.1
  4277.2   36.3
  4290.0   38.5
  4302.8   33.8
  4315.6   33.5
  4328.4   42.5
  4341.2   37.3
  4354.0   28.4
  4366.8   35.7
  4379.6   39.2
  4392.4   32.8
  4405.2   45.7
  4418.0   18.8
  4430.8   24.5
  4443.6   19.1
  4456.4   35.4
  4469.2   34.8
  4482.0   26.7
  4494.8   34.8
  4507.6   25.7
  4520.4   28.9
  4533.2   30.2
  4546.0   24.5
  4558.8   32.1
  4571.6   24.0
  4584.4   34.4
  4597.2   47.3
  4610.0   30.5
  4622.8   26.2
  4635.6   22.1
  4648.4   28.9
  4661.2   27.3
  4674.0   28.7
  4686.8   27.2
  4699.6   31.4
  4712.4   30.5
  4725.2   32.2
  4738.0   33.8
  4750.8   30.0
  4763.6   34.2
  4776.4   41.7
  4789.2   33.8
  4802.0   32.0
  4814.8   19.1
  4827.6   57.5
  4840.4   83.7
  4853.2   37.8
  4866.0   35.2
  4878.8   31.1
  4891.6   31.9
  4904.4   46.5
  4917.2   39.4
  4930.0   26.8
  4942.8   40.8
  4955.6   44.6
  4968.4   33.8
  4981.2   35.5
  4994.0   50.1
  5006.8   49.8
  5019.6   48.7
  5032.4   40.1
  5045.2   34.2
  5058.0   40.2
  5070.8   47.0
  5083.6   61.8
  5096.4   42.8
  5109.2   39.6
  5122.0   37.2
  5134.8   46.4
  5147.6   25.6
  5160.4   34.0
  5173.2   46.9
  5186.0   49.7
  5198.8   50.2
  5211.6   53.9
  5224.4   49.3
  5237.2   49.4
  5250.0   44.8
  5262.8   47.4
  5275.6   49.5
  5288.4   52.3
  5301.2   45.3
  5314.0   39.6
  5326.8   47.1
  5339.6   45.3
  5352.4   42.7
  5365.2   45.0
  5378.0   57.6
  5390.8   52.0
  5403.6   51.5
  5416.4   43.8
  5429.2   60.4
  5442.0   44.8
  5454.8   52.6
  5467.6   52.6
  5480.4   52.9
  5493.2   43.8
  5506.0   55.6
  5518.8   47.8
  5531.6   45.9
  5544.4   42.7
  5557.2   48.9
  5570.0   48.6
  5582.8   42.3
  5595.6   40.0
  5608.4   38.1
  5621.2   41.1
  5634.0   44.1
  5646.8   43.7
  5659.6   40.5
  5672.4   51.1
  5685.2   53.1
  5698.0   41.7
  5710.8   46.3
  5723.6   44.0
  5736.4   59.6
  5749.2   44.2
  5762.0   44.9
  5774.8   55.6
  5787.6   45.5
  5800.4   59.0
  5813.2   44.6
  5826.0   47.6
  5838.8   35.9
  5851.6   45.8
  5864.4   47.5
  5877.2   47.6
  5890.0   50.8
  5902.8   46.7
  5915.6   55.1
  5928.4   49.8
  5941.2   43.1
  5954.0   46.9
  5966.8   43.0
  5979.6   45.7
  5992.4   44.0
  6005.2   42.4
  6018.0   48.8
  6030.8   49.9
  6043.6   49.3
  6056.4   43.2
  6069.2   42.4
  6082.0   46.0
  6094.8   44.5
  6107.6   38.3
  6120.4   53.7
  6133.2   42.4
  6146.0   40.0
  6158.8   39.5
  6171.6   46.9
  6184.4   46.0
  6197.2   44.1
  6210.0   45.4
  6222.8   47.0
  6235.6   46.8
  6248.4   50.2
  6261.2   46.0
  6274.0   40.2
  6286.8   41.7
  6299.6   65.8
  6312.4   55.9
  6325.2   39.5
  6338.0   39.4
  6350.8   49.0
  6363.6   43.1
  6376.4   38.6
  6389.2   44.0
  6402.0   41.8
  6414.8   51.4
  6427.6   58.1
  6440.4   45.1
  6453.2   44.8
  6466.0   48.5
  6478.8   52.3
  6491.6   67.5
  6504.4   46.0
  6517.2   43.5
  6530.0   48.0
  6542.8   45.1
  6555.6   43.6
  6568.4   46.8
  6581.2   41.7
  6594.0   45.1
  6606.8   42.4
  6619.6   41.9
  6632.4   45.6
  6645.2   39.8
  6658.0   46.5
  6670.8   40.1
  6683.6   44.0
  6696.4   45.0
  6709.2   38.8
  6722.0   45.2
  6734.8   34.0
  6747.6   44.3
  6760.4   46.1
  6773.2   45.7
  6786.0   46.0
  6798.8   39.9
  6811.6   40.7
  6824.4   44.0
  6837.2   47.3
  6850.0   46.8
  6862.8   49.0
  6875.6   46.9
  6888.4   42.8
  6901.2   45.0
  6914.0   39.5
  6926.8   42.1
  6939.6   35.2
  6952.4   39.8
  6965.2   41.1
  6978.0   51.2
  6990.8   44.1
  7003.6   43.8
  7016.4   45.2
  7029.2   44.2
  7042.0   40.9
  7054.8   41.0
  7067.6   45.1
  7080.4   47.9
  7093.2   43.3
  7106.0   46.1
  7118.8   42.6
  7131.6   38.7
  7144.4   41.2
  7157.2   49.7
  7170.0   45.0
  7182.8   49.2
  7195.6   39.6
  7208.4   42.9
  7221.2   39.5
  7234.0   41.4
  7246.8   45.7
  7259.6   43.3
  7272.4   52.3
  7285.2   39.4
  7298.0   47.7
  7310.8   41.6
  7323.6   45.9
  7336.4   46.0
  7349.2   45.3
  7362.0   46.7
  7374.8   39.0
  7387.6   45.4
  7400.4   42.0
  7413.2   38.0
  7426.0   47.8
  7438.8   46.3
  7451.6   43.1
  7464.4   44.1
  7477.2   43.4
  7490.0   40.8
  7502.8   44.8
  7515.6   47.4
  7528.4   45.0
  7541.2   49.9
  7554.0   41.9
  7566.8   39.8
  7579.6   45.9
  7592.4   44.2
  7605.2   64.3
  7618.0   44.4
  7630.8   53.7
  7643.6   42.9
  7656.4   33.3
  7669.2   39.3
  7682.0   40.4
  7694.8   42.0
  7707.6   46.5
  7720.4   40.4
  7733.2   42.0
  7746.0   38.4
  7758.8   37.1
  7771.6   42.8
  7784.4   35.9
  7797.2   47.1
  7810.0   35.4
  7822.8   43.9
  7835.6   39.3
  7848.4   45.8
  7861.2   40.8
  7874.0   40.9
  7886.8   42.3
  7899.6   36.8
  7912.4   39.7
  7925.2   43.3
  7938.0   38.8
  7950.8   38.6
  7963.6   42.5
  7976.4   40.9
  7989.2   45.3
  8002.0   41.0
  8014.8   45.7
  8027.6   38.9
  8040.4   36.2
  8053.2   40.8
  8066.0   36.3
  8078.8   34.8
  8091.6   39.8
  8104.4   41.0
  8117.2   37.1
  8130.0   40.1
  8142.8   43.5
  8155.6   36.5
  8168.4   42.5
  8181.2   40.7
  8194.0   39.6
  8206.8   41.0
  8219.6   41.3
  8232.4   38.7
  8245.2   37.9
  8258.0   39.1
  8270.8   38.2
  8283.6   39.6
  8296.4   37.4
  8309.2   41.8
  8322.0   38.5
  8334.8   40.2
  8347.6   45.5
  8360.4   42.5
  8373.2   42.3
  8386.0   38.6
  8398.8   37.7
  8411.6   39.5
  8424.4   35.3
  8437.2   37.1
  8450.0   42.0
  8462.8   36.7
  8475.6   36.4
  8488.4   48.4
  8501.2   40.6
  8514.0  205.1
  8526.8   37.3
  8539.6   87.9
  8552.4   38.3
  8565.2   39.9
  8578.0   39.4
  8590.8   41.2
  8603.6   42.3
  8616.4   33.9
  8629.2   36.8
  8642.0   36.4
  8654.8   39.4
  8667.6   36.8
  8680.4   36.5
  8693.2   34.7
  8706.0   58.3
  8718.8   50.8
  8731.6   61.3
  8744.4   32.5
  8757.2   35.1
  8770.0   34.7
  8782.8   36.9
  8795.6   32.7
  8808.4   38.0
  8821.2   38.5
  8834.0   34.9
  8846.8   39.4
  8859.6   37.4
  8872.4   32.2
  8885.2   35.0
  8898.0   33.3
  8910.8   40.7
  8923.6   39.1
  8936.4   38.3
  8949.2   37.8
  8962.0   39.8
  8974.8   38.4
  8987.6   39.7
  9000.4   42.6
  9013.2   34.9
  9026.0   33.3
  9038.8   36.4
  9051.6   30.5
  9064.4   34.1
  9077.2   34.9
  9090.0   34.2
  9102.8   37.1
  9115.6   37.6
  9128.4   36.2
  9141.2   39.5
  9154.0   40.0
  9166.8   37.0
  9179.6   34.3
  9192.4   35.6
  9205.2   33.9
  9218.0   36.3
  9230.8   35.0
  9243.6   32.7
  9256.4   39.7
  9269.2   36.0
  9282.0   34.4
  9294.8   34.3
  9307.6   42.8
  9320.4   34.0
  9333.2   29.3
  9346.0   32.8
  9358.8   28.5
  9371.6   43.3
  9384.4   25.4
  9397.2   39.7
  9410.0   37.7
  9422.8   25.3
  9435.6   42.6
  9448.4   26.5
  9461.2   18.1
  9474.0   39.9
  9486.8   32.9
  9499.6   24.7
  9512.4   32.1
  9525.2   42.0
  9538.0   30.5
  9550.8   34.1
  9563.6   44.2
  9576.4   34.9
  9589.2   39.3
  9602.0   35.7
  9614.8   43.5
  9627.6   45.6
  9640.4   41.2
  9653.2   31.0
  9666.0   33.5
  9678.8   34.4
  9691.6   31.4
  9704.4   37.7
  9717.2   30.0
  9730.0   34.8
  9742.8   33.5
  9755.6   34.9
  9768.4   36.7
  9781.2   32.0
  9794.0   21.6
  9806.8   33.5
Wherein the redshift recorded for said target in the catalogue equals 0.297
